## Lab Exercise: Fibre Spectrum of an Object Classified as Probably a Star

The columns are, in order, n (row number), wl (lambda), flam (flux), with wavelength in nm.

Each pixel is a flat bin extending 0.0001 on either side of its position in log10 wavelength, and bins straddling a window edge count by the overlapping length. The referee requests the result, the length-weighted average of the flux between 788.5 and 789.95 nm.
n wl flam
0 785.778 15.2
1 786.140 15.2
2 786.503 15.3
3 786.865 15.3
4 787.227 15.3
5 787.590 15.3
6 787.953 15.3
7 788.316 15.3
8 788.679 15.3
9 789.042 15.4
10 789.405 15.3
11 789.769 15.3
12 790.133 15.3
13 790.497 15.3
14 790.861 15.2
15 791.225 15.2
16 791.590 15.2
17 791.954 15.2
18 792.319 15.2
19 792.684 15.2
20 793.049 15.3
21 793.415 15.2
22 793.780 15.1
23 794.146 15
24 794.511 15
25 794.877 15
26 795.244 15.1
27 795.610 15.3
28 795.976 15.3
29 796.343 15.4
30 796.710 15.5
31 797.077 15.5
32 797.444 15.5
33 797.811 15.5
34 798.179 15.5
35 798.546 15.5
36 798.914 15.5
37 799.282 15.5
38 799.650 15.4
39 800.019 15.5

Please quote 15.3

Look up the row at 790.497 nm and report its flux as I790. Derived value 15.3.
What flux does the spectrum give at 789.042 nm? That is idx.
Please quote 15.4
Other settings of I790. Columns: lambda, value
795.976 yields 15.3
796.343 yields 15.4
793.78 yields 15.1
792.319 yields 15.2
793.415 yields 15.2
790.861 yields 15.2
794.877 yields 15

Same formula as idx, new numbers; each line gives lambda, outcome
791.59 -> 15.2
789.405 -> 15.3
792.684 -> 15.2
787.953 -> 15.3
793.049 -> 15.3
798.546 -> 15.5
